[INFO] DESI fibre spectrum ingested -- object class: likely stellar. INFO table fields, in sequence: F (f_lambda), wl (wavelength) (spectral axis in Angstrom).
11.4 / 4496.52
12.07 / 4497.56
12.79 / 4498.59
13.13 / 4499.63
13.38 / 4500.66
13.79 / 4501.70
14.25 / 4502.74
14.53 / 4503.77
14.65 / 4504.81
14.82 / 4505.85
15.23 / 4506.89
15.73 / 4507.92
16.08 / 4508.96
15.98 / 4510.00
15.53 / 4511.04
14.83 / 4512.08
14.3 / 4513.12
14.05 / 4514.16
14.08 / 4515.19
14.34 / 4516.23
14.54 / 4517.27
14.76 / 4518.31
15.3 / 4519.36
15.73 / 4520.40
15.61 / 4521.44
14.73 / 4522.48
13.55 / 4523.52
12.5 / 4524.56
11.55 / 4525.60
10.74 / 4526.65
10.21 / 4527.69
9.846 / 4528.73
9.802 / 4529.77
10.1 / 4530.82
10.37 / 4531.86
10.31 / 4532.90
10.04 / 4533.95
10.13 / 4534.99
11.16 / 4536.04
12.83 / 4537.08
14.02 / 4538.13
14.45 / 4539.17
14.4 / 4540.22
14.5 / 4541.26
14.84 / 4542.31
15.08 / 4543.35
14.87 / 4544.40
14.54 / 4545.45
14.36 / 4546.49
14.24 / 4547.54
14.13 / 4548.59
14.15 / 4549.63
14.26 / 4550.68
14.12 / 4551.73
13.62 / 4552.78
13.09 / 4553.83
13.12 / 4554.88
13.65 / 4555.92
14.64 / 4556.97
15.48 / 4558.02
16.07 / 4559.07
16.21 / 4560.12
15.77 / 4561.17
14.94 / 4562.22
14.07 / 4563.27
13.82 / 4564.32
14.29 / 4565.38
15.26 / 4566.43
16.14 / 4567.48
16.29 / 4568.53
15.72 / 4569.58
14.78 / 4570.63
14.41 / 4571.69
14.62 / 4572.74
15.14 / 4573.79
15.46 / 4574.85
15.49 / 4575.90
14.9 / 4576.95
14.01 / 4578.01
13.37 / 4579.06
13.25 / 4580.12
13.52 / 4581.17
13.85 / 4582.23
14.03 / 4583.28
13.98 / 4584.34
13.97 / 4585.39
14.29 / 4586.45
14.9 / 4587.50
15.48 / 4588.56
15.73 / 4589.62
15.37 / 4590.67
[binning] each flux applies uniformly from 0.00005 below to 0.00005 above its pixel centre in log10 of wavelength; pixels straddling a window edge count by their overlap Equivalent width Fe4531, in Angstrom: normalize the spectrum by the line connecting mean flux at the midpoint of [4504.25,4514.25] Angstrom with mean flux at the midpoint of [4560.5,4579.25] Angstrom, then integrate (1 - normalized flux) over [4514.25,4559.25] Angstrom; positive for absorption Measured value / 5.2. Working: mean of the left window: 15.2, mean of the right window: 15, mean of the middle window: 13.3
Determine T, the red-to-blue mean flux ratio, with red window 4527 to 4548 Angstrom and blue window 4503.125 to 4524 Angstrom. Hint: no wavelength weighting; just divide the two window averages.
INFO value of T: 0.84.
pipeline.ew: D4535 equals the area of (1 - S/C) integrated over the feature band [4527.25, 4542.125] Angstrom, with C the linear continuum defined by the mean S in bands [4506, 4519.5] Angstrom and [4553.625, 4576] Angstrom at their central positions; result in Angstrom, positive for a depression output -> 3.27 Angstrom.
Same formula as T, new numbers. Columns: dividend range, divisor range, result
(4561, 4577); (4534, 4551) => 1.09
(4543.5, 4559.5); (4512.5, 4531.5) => 1.09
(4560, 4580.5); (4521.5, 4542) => 1.24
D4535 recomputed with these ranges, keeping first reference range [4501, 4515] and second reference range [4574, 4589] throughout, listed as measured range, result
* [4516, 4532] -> 2.2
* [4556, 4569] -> -0.6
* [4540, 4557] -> 0.4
